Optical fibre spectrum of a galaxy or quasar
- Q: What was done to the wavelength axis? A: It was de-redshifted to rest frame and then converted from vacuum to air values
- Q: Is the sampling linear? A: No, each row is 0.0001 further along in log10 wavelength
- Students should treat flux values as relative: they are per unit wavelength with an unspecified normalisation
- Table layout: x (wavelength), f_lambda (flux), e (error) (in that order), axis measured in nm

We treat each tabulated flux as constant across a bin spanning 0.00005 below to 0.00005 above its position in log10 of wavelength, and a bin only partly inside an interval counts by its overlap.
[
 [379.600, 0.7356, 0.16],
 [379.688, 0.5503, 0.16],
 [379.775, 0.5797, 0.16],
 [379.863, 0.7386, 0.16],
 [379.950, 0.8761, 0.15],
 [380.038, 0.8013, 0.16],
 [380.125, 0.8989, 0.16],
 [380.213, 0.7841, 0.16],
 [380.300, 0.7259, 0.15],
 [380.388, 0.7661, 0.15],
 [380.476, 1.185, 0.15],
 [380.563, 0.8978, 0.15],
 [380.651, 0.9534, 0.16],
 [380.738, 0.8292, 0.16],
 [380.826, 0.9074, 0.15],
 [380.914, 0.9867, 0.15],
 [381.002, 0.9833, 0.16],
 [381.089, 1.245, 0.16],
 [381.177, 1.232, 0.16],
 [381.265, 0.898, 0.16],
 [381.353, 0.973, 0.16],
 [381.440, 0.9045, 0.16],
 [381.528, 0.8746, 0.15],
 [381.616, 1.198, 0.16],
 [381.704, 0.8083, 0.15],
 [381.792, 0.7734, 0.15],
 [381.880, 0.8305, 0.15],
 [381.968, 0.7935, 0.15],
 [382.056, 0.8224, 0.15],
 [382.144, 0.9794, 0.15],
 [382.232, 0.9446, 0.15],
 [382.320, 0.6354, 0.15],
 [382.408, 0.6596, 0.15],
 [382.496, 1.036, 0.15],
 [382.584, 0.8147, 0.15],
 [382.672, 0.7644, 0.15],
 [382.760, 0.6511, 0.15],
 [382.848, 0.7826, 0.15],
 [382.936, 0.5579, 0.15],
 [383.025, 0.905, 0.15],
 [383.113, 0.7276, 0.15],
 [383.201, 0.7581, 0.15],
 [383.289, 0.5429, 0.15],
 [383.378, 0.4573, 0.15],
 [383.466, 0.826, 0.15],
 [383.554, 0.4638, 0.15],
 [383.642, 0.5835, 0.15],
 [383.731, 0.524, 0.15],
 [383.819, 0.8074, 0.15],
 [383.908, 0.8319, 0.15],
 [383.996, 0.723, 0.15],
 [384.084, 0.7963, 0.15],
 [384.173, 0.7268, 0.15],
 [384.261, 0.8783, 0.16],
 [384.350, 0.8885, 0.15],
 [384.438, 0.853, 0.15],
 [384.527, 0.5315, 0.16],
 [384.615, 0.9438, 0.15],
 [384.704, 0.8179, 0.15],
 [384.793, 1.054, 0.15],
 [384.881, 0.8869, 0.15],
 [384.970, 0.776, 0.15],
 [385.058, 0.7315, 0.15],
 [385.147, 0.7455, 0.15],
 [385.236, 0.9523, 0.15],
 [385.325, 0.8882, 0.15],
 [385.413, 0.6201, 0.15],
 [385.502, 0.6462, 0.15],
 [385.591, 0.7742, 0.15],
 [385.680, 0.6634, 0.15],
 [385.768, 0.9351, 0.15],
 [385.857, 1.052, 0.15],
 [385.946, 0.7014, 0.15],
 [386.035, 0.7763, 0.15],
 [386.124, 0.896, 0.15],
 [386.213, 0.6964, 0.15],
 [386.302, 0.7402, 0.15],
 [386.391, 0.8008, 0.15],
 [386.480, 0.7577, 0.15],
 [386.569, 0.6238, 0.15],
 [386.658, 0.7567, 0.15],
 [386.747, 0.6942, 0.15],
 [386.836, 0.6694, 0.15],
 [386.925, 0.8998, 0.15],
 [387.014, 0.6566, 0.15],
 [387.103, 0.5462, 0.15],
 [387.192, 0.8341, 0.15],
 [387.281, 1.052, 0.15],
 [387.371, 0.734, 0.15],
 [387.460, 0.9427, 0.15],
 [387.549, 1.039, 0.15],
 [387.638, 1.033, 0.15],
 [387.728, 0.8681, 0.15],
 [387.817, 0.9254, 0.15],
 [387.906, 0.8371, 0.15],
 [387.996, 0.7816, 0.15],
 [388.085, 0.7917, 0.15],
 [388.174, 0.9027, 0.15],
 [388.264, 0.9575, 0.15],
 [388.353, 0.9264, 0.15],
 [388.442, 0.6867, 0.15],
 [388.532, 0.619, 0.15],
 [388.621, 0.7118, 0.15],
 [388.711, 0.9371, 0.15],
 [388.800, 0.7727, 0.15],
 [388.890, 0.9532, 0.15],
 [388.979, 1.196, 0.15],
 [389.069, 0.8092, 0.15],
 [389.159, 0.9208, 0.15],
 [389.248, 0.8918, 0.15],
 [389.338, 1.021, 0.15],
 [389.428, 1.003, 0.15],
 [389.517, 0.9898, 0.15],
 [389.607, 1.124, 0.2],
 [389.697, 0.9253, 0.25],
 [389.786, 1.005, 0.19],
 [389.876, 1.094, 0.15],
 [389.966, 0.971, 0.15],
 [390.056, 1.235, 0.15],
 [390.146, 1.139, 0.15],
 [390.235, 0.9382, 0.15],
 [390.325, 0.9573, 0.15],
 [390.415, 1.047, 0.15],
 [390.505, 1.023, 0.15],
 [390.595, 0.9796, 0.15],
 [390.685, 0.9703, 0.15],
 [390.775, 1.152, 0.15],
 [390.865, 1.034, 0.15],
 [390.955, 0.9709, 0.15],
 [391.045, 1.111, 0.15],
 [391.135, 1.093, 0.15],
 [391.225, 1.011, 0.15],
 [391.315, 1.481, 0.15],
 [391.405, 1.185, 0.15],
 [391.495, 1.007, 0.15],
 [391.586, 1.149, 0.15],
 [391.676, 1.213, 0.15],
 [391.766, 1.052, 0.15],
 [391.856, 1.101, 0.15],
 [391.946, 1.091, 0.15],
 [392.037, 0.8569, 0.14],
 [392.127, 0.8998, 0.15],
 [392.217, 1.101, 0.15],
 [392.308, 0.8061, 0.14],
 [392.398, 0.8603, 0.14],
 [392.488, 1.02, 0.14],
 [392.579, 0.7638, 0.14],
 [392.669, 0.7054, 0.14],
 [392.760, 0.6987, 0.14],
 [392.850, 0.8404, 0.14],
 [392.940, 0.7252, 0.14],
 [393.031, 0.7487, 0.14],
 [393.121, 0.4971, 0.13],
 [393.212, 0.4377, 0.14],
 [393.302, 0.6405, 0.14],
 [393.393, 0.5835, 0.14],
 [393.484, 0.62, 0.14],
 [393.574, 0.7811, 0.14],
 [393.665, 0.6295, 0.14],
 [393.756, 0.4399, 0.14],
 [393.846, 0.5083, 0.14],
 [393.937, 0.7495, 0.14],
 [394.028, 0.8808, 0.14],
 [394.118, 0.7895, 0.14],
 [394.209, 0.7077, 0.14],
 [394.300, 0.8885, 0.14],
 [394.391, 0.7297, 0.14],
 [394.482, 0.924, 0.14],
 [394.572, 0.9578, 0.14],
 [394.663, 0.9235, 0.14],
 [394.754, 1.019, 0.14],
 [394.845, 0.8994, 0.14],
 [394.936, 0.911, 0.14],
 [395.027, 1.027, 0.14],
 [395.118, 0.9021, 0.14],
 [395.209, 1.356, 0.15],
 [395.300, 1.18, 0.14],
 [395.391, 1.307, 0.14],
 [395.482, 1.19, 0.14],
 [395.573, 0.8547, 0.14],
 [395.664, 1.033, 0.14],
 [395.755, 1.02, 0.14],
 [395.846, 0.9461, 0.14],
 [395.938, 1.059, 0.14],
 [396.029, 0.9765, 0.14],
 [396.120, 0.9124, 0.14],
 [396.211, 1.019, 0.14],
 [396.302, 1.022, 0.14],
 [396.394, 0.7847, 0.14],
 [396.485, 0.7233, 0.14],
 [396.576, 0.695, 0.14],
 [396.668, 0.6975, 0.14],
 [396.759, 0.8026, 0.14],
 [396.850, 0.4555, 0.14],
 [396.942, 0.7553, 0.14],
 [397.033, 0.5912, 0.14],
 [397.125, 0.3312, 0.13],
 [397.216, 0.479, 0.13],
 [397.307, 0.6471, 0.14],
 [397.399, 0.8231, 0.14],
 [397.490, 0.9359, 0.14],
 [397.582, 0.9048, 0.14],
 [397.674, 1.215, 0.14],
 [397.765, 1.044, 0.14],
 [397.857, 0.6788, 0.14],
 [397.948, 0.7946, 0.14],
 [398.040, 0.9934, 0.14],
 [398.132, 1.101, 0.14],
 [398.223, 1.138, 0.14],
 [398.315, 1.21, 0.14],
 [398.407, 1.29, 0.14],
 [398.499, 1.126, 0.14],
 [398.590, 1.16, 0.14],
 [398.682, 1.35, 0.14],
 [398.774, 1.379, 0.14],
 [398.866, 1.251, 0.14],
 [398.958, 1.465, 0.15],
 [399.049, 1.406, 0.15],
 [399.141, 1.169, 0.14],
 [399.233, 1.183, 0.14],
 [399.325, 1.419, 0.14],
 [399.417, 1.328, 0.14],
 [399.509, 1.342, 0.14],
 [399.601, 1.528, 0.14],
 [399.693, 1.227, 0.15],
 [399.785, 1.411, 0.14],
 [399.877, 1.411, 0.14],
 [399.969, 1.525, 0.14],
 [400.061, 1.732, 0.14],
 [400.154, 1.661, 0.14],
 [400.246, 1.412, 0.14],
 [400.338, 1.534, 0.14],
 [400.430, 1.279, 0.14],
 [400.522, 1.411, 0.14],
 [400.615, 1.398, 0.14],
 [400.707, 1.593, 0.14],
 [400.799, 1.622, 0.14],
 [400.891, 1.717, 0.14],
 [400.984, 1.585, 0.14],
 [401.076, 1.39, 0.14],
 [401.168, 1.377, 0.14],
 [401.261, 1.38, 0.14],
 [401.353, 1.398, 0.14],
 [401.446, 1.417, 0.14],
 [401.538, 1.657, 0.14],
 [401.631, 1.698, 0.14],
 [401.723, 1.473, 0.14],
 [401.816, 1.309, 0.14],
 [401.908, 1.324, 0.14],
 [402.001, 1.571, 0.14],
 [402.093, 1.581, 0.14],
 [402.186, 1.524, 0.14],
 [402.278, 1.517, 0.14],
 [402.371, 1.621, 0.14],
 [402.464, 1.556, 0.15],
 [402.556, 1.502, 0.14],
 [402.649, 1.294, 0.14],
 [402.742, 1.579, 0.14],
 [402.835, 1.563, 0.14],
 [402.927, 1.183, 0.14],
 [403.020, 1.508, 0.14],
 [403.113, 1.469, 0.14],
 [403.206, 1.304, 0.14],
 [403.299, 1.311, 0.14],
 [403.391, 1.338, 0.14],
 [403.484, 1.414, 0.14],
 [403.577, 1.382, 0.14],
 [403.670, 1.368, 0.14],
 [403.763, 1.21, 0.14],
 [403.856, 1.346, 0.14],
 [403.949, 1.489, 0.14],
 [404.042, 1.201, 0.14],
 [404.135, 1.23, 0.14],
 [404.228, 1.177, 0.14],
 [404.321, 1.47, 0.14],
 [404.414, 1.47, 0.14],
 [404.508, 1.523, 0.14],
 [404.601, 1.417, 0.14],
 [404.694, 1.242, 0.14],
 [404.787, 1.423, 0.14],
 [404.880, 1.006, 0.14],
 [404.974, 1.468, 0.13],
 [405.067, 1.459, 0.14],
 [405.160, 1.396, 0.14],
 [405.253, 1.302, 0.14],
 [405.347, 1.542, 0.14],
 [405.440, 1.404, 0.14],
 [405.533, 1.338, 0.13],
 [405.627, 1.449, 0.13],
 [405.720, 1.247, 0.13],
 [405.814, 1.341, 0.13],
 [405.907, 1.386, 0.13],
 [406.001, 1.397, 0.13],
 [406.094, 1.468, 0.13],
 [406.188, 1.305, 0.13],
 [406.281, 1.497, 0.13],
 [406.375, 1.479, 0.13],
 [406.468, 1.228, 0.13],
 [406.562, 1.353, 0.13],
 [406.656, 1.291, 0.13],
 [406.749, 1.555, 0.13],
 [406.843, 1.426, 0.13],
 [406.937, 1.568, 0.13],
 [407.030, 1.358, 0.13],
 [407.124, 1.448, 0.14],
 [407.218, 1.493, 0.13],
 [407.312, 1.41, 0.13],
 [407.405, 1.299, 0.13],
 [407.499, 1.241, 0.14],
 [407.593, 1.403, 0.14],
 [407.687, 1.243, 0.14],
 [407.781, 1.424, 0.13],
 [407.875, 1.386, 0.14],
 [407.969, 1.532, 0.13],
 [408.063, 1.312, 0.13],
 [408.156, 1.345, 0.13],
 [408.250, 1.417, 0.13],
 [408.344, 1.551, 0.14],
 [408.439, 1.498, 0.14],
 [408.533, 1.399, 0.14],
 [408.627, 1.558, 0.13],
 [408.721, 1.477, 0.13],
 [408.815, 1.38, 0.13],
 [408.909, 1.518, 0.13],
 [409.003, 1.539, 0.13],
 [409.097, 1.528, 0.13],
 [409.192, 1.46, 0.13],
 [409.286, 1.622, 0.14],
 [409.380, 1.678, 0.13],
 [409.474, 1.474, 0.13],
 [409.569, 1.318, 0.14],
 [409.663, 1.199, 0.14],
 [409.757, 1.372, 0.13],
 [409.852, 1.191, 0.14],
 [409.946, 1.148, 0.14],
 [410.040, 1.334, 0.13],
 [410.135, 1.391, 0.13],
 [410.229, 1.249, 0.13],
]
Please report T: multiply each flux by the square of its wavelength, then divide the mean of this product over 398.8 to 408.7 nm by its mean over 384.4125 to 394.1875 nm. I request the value 1.75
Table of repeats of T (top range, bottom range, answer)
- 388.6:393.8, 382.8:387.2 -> 1.27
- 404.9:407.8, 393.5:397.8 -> 1.71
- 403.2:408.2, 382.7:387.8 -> 1.97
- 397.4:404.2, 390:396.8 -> 1.53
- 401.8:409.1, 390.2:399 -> 1.60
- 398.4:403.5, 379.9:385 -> 1.90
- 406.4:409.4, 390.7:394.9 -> 1.77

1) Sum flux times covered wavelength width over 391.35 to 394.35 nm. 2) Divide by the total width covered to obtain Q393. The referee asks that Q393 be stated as 0.819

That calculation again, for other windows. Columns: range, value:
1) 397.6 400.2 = 1.27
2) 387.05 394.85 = 0.9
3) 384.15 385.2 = 0.822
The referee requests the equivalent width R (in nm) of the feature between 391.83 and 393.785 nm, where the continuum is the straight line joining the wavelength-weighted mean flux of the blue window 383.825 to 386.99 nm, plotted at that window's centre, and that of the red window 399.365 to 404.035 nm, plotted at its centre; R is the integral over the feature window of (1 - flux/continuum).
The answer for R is 0.58 nm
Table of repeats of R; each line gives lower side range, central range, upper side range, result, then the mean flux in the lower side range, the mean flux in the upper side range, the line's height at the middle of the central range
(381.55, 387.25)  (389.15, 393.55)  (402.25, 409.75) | 0.09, 0.773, 1.41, 0.977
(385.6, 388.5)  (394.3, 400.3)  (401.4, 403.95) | 0.87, 0.817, 1.45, 1.23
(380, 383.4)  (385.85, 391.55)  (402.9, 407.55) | 0.53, 0.856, 1.37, 1.01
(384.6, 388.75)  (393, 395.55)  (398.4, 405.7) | 0.65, 0.813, 1.41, 1.11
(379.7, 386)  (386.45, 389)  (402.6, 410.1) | 0.30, 0.817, 1.39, 0.936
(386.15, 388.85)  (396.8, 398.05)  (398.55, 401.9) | 0.52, 0.807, 1.43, 1.29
